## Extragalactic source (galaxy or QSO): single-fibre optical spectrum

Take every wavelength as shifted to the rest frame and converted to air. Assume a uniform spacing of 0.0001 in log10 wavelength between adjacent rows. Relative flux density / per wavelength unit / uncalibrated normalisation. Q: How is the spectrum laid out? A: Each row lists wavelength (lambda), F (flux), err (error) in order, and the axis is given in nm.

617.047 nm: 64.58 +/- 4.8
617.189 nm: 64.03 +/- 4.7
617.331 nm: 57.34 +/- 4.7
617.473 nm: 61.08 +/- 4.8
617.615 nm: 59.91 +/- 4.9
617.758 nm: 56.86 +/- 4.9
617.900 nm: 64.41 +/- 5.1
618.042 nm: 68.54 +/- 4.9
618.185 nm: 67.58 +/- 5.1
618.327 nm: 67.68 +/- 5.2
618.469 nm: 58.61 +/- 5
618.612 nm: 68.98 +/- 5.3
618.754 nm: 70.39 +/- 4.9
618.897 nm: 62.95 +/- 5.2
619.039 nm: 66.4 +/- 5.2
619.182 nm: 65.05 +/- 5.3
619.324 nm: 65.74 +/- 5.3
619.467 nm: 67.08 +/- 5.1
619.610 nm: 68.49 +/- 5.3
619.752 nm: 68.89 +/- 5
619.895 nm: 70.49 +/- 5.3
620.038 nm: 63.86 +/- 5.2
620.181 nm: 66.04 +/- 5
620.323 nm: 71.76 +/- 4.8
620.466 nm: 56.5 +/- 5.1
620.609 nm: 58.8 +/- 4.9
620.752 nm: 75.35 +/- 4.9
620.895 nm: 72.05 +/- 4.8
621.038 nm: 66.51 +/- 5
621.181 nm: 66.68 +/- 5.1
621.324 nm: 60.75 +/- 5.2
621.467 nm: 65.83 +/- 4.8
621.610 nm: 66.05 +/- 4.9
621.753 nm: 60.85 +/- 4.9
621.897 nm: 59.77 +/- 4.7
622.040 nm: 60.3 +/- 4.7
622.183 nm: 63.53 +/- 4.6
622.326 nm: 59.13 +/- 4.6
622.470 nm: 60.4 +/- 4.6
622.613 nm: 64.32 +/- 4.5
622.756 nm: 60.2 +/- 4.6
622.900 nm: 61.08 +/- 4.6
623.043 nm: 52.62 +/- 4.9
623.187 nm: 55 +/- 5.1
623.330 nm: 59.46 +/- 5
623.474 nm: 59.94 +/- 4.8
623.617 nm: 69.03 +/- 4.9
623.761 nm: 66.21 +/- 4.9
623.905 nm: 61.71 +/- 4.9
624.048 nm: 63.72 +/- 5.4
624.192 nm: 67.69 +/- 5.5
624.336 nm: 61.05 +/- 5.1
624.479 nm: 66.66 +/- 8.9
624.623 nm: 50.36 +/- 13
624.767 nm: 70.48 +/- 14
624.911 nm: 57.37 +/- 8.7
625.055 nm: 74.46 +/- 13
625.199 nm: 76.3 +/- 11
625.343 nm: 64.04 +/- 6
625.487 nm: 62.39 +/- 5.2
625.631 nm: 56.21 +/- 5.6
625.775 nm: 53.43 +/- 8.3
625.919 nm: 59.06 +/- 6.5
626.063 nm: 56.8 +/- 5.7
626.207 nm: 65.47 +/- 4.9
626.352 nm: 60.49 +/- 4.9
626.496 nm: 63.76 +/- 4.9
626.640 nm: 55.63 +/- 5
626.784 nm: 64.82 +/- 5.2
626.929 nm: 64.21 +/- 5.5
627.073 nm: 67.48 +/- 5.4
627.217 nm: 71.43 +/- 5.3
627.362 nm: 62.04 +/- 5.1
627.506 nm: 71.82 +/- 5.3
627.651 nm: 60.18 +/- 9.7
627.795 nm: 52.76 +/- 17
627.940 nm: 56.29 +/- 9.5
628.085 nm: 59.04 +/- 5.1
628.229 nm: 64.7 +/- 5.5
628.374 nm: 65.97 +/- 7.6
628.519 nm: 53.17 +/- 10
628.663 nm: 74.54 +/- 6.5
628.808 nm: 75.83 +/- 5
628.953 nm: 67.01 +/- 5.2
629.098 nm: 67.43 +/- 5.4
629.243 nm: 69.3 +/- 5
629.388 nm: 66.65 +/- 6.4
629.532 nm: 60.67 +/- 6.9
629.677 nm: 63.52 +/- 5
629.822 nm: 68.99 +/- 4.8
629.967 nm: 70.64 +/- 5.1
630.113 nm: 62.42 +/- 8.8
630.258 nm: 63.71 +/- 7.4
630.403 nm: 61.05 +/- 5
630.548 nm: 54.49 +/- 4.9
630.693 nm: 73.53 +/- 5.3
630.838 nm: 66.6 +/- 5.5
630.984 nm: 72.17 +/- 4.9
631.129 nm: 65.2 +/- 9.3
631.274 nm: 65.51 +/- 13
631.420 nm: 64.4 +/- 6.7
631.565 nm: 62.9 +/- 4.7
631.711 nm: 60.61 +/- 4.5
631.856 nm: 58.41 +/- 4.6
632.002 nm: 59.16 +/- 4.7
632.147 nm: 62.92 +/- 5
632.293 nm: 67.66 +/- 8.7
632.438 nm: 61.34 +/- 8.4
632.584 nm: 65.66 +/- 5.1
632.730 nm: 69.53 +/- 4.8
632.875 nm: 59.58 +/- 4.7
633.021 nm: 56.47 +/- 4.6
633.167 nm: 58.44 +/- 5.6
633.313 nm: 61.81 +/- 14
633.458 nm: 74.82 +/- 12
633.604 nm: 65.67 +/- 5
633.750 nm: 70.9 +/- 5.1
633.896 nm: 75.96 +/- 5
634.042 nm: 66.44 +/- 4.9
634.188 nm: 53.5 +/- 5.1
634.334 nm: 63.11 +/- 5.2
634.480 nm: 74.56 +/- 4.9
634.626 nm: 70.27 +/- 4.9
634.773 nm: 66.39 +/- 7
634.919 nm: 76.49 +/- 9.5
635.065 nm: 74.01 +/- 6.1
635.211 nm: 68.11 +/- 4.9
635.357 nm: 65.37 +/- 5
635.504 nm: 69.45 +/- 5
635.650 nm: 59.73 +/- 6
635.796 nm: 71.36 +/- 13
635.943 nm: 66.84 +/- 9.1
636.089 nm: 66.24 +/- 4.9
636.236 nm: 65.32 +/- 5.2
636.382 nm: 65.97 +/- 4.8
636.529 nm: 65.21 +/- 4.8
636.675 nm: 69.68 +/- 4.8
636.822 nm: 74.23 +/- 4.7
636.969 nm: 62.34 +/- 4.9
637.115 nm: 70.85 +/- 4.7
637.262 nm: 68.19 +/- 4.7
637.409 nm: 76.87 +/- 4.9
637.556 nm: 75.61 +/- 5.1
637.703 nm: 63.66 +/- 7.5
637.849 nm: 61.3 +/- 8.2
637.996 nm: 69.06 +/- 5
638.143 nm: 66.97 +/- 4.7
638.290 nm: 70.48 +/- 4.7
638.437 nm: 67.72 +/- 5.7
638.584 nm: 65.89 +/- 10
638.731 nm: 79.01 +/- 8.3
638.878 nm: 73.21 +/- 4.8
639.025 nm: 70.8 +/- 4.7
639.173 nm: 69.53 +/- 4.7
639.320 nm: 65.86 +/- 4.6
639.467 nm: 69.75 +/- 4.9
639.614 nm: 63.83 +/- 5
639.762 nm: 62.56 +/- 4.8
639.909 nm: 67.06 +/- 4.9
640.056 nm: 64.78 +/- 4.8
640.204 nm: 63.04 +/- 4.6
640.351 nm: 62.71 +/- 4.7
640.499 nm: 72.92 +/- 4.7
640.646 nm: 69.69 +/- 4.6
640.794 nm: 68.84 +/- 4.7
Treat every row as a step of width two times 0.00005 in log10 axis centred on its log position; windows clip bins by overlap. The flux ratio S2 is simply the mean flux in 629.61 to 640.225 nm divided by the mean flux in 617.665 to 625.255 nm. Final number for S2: 1.0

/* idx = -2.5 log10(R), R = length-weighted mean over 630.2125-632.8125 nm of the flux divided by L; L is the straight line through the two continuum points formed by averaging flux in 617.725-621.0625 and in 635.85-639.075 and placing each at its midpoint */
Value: 0.064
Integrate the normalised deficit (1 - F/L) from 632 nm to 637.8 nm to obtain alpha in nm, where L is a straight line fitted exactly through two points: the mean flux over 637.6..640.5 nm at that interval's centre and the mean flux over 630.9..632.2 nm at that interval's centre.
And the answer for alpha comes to -0.16 nm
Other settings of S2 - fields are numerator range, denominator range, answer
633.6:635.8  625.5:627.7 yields 1.10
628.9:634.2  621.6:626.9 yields 1.05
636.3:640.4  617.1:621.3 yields 1.04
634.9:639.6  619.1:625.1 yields 1.08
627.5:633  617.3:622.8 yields 0.99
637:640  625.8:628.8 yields 1.10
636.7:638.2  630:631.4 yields 1.06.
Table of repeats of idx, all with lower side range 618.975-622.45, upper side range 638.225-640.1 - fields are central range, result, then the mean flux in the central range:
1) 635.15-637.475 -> 0.003 mag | 67.8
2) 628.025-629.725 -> 0.015 mag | 65.8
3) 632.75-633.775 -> 0.058 mag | 64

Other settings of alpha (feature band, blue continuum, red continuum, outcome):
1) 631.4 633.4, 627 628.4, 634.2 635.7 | 0.13 nm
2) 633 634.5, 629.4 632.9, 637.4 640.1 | 0.00 nm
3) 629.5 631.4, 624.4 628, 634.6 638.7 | -0.01 nm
